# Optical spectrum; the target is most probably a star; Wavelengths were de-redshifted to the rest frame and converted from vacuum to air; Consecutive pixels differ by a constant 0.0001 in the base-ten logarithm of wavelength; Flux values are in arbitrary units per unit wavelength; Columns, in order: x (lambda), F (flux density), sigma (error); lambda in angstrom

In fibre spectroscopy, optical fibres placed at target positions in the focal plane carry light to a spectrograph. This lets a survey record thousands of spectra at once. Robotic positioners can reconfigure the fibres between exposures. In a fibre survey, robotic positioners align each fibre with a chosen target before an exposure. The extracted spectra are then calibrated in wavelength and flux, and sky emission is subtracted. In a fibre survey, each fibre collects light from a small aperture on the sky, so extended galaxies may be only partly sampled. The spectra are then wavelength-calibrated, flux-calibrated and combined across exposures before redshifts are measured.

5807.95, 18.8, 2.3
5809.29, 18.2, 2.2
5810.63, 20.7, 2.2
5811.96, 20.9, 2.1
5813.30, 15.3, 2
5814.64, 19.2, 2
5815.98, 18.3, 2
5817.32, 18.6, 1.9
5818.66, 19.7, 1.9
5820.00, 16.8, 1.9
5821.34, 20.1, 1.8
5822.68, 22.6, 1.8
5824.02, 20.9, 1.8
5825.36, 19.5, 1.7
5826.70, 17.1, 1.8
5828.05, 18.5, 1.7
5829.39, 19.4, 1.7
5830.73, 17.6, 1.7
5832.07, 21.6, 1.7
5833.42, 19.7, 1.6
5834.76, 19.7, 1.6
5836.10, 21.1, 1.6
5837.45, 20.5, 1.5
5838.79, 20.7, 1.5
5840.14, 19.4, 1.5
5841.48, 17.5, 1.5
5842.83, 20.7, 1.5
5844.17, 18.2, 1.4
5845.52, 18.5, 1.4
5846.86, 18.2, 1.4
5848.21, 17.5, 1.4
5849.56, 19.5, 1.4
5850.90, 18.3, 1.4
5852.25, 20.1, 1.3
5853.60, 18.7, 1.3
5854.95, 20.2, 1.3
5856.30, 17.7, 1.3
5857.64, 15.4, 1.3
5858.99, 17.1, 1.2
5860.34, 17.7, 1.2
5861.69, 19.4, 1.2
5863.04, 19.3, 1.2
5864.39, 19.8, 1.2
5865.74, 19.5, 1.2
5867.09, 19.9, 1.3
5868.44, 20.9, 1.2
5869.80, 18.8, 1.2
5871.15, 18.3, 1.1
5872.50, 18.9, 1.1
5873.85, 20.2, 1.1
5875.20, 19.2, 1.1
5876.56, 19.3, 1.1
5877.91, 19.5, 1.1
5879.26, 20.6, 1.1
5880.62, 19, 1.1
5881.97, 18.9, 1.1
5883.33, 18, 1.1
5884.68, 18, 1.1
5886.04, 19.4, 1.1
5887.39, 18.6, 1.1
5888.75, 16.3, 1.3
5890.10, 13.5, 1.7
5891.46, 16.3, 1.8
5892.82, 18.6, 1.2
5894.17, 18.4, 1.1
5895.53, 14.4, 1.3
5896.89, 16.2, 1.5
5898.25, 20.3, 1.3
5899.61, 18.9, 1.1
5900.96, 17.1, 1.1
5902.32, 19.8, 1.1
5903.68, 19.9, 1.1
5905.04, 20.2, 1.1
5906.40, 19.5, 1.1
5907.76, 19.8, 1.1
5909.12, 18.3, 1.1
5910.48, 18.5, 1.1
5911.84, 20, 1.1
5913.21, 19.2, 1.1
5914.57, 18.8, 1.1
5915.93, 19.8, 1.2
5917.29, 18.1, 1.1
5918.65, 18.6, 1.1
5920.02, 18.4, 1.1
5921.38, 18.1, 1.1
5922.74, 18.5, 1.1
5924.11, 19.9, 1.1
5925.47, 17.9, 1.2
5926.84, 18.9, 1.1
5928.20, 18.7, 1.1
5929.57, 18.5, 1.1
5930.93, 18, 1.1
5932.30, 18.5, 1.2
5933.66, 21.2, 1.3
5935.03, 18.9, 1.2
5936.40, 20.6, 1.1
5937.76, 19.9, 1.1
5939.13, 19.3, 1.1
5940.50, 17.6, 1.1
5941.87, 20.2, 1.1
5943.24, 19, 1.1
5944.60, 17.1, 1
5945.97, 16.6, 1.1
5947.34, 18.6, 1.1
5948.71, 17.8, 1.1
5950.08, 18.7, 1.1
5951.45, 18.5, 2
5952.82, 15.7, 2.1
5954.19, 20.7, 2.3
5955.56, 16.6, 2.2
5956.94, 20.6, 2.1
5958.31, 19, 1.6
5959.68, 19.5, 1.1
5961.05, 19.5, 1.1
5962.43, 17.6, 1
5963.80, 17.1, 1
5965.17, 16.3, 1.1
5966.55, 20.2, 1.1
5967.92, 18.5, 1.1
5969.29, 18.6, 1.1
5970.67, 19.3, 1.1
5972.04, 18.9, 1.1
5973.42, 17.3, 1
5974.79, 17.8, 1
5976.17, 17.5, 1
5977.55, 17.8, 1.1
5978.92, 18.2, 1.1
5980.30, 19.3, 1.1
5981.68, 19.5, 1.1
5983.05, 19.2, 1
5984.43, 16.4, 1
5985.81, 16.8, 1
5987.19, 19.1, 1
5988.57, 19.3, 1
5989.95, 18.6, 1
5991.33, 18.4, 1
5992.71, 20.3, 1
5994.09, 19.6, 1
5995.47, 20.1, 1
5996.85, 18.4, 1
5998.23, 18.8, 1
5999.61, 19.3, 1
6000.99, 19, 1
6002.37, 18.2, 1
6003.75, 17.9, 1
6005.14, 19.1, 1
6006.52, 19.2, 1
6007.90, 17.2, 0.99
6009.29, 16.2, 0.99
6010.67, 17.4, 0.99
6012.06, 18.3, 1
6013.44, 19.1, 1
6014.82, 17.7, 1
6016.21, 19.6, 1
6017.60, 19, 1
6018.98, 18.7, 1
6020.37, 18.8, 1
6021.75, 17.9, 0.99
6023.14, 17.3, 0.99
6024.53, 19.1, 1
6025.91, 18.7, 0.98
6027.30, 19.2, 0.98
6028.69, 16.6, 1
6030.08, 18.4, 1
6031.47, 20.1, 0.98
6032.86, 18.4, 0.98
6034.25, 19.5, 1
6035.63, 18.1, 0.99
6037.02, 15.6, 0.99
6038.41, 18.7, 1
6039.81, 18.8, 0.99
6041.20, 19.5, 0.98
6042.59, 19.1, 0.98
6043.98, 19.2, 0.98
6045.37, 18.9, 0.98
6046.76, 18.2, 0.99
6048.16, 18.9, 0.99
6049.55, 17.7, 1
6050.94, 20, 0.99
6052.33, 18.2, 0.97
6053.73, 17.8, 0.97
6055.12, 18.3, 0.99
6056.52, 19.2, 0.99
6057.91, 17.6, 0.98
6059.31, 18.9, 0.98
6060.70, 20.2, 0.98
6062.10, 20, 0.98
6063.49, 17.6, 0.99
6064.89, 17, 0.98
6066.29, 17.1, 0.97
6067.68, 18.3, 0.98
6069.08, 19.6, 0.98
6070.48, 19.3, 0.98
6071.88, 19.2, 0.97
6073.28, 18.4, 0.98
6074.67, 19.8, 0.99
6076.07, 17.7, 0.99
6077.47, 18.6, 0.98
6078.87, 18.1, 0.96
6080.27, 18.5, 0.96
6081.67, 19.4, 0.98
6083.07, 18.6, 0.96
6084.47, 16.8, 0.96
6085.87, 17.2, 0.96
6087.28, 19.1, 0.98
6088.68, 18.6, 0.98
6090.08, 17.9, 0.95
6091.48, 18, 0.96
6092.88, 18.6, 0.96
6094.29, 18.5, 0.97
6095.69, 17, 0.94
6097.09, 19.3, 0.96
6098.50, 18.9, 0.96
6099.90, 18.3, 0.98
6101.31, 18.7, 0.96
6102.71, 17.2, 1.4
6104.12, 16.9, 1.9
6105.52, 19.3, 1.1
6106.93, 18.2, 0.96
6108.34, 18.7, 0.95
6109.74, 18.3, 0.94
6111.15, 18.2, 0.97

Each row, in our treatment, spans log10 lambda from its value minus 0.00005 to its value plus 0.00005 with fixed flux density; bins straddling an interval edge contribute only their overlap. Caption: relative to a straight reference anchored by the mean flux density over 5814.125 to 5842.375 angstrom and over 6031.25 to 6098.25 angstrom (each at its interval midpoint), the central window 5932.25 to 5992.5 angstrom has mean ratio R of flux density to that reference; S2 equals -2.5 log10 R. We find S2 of 0.021 mag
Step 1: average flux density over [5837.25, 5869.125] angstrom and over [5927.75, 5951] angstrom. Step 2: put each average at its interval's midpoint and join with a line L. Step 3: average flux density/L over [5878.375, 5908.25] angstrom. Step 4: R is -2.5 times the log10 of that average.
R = 0.03 mag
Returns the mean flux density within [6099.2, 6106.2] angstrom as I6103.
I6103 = 18.1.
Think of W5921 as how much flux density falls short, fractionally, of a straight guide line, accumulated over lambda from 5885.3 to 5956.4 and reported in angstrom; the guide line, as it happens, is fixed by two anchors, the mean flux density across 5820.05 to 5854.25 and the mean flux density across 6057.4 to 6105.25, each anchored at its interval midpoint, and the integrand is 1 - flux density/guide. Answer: 2.1 angstrom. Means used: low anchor 19.4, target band 18.5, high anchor 18.4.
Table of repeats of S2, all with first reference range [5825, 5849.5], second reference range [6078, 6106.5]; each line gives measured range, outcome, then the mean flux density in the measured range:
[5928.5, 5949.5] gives 0.002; 18.8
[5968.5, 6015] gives 0.008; 18.5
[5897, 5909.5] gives -0.014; 19.2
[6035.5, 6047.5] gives -0.002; 18.5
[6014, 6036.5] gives -0.004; 18.6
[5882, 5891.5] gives 0.100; 17.3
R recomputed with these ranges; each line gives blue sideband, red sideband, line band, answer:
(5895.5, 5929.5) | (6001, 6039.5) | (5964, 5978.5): 0.020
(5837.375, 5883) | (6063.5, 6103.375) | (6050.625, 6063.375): -0.024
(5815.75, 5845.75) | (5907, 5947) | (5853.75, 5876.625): 0.019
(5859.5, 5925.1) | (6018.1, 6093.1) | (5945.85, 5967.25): 0.016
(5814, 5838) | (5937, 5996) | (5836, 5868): 0.022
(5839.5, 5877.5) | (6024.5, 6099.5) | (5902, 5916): -0.035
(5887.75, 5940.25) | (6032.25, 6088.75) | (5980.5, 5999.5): -0.017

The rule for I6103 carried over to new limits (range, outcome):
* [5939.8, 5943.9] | 18.9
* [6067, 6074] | 19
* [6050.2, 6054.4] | 18.7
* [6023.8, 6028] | 19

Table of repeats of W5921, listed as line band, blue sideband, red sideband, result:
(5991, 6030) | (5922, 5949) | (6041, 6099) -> 0.24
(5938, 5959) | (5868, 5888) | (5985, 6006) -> 0.59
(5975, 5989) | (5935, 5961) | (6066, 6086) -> 0.28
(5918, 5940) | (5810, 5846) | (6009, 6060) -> -0.07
